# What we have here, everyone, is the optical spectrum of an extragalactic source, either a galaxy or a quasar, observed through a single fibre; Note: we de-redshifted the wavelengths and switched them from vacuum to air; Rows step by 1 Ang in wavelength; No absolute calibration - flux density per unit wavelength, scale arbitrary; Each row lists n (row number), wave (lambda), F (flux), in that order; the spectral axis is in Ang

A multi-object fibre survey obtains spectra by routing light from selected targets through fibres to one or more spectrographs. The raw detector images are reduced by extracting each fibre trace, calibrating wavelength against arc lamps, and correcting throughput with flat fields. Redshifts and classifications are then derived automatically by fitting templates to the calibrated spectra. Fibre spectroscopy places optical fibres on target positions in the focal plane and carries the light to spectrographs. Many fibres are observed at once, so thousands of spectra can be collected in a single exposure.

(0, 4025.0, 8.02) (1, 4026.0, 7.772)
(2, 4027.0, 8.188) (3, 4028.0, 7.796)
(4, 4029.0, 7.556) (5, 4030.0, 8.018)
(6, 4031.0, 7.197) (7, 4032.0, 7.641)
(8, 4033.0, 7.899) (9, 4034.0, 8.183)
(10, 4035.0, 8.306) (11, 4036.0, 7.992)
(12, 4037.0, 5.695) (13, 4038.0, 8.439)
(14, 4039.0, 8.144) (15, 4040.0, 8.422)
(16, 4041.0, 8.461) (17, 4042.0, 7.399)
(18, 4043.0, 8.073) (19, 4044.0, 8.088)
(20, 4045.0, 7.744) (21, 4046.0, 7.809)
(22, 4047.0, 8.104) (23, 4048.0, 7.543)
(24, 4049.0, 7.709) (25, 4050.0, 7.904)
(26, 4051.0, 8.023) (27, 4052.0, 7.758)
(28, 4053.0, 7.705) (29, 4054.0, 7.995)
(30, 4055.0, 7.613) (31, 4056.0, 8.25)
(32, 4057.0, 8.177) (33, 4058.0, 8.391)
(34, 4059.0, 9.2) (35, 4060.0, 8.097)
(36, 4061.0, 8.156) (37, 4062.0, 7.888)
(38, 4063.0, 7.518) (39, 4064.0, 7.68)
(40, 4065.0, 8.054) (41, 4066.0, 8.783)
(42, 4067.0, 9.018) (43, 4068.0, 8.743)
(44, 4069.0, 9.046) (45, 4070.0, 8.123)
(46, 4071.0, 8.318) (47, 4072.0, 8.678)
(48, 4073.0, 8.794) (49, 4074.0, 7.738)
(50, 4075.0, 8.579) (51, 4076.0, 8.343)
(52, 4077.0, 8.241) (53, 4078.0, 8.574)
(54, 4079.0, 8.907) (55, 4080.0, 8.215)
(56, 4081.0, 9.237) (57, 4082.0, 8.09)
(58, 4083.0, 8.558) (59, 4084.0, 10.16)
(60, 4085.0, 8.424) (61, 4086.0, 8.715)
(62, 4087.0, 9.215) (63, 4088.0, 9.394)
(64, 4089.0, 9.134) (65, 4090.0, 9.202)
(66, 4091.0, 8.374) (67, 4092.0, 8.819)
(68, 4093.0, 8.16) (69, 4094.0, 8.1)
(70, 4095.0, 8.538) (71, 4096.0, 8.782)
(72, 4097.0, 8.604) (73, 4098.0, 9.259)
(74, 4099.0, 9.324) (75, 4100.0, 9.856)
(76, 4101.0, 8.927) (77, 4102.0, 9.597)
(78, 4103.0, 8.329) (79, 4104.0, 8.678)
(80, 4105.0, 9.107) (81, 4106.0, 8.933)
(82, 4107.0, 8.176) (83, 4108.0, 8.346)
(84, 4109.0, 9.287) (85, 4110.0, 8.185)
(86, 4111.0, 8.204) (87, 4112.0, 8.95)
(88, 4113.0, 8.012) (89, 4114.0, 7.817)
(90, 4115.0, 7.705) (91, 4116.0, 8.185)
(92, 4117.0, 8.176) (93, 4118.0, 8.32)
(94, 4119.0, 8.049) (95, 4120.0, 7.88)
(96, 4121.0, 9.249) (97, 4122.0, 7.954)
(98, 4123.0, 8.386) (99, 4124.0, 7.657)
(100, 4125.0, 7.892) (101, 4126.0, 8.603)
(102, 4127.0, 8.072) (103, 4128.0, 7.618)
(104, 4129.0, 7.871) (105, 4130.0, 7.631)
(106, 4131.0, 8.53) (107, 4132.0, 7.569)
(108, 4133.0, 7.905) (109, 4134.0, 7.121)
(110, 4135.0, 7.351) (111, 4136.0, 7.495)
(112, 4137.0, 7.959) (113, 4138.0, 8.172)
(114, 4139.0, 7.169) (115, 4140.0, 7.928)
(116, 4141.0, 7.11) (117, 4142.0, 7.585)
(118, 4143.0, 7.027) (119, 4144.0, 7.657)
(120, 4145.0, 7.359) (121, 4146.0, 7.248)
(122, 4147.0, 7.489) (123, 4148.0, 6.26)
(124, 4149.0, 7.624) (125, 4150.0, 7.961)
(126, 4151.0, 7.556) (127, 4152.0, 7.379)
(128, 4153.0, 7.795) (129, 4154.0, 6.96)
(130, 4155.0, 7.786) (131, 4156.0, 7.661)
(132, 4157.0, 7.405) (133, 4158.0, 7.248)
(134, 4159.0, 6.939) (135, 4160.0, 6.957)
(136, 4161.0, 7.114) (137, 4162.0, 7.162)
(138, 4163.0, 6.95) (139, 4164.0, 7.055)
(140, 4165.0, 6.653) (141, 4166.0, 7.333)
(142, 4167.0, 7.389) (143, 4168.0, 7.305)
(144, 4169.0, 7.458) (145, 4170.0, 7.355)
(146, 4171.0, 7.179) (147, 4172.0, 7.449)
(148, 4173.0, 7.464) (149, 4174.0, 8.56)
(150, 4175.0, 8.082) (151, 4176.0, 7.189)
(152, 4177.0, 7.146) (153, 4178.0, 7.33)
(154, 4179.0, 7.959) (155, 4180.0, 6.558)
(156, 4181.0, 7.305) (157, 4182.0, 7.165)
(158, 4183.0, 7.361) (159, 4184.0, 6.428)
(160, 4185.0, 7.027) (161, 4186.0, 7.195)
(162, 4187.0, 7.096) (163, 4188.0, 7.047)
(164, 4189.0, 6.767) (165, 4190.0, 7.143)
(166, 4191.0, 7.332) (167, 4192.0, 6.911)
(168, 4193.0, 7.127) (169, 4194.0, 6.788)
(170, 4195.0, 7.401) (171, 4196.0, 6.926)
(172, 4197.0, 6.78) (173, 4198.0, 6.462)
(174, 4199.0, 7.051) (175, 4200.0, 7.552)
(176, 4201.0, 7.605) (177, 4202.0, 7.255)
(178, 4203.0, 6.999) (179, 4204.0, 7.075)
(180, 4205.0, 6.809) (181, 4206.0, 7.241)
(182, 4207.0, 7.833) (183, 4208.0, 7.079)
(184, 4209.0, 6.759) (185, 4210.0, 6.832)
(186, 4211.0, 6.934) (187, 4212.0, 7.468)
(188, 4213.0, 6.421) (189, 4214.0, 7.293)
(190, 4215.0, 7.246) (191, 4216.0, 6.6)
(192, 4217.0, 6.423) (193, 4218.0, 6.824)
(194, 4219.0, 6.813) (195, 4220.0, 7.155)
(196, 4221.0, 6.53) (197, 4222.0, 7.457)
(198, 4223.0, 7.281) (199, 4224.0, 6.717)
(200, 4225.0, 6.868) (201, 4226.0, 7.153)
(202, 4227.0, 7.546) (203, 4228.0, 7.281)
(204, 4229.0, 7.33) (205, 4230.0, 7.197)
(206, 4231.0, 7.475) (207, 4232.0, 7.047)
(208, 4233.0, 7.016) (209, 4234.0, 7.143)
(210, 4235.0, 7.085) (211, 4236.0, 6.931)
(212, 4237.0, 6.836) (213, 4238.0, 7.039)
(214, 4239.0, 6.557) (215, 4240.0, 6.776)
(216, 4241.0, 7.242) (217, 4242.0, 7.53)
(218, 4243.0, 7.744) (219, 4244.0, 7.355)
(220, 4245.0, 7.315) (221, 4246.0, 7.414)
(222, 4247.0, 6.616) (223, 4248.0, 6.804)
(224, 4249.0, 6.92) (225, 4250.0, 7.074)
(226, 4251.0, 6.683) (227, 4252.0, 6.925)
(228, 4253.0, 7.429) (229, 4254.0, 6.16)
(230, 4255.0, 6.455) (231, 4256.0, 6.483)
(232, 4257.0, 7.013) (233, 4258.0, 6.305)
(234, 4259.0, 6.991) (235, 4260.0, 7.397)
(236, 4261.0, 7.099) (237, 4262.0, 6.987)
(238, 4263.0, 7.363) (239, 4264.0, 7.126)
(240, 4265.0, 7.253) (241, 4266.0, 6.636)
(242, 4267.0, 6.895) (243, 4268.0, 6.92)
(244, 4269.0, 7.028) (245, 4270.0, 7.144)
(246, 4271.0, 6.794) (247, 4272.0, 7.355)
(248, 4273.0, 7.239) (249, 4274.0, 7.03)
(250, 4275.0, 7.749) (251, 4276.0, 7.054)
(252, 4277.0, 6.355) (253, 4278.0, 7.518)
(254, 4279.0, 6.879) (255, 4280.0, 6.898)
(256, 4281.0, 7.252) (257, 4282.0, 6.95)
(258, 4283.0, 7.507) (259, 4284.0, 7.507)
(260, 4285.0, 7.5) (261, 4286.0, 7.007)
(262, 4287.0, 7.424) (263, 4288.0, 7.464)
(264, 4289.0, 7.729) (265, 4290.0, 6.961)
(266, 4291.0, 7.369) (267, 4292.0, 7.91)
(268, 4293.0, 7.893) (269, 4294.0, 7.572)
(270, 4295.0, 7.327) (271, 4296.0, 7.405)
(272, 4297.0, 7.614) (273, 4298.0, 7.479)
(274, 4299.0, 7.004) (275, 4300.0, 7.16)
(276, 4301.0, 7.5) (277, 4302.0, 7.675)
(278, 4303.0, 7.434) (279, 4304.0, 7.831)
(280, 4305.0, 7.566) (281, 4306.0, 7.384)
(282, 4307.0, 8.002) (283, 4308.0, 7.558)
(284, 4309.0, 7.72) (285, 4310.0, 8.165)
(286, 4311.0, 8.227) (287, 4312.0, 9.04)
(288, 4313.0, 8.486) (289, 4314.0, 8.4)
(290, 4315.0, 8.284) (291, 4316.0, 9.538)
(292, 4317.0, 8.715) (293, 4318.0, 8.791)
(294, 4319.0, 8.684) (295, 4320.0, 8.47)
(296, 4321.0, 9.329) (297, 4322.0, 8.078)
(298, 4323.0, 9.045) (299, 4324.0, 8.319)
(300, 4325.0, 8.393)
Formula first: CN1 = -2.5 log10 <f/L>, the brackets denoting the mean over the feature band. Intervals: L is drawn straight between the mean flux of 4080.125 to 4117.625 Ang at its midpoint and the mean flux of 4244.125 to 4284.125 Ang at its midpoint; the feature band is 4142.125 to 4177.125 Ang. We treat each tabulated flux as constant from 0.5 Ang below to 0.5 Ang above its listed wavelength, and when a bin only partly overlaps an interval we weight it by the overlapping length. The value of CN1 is 0.103 mag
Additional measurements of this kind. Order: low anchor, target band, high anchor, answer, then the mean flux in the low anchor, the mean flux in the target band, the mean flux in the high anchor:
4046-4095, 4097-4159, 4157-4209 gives -0.03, 8.4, 8.01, 7.19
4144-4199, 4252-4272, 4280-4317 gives 0.09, 7.24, 6.93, 7.69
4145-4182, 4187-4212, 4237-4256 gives 0.02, 7.34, 7.08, 6.98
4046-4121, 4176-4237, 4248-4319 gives 0.11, 8.47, 7.08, 7.4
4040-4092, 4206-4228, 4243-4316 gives 0.09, 8.36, 7.02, 7.32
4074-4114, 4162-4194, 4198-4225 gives 0.04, 8.73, 7.23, 7.03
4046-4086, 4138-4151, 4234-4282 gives 0.05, 8.31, 7.41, 7.01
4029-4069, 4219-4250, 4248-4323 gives 0.07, 8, 7.11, 7.47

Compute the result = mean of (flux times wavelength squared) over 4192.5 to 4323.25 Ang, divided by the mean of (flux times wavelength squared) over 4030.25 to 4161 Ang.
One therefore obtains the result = 1.0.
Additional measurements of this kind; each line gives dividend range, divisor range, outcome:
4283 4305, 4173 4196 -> 1.09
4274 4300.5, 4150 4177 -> 1.05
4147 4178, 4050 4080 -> 0.93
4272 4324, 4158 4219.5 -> 1.14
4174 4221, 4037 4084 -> 0.92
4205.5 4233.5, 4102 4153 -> 0.93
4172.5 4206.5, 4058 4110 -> 0.87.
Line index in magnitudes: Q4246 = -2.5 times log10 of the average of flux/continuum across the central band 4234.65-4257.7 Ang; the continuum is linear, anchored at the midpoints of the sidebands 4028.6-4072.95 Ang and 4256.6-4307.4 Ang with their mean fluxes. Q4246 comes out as 0.06 mag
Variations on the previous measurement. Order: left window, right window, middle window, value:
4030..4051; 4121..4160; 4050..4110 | -0.11 mag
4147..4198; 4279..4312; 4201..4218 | 0.04 mag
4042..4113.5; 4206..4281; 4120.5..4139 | 0.01 mag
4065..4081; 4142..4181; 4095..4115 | -0.08 mag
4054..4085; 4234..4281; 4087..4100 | -0.08 mag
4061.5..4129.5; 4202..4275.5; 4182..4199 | 0.08 mag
